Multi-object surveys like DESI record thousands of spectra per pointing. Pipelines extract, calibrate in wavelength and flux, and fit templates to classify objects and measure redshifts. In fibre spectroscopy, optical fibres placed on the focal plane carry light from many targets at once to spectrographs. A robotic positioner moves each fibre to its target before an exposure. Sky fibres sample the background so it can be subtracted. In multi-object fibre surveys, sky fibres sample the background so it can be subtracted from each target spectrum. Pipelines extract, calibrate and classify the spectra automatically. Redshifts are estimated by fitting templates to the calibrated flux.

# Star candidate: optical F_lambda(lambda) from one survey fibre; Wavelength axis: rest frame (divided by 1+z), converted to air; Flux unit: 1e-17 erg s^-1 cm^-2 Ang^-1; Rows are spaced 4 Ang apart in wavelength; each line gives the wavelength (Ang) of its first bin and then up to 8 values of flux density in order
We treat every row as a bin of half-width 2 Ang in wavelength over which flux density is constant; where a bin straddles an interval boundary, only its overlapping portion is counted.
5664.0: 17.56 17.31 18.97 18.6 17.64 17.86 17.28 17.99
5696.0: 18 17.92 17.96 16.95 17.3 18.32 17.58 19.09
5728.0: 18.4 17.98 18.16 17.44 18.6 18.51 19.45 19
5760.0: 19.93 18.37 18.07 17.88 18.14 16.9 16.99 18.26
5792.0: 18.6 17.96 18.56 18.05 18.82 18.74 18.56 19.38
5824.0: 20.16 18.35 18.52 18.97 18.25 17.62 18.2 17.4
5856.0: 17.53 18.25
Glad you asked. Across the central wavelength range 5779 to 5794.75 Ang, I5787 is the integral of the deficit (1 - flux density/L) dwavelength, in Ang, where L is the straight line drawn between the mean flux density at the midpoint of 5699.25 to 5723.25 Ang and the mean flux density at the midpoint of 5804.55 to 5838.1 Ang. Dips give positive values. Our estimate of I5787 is 0.67 Ang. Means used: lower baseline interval 17.7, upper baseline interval 18.9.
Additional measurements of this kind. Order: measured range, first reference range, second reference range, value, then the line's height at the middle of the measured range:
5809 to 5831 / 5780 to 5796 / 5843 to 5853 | -1.49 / 17.8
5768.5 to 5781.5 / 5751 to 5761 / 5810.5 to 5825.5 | 1.09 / 19.3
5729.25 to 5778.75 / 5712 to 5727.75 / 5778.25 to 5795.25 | -1.32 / 18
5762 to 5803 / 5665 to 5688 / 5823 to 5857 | 0.49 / 18.2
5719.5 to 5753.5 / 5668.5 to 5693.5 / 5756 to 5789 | -0.56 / 18.1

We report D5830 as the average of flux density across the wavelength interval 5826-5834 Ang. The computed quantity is 18.4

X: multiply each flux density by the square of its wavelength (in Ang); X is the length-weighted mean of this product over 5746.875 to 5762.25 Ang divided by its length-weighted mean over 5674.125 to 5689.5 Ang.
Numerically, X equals 1.11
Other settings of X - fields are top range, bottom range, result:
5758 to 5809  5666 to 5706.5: 1.05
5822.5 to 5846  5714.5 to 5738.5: 1.06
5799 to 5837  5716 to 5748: 1.06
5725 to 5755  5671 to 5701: 1.04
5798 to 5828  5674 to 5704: 1.10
